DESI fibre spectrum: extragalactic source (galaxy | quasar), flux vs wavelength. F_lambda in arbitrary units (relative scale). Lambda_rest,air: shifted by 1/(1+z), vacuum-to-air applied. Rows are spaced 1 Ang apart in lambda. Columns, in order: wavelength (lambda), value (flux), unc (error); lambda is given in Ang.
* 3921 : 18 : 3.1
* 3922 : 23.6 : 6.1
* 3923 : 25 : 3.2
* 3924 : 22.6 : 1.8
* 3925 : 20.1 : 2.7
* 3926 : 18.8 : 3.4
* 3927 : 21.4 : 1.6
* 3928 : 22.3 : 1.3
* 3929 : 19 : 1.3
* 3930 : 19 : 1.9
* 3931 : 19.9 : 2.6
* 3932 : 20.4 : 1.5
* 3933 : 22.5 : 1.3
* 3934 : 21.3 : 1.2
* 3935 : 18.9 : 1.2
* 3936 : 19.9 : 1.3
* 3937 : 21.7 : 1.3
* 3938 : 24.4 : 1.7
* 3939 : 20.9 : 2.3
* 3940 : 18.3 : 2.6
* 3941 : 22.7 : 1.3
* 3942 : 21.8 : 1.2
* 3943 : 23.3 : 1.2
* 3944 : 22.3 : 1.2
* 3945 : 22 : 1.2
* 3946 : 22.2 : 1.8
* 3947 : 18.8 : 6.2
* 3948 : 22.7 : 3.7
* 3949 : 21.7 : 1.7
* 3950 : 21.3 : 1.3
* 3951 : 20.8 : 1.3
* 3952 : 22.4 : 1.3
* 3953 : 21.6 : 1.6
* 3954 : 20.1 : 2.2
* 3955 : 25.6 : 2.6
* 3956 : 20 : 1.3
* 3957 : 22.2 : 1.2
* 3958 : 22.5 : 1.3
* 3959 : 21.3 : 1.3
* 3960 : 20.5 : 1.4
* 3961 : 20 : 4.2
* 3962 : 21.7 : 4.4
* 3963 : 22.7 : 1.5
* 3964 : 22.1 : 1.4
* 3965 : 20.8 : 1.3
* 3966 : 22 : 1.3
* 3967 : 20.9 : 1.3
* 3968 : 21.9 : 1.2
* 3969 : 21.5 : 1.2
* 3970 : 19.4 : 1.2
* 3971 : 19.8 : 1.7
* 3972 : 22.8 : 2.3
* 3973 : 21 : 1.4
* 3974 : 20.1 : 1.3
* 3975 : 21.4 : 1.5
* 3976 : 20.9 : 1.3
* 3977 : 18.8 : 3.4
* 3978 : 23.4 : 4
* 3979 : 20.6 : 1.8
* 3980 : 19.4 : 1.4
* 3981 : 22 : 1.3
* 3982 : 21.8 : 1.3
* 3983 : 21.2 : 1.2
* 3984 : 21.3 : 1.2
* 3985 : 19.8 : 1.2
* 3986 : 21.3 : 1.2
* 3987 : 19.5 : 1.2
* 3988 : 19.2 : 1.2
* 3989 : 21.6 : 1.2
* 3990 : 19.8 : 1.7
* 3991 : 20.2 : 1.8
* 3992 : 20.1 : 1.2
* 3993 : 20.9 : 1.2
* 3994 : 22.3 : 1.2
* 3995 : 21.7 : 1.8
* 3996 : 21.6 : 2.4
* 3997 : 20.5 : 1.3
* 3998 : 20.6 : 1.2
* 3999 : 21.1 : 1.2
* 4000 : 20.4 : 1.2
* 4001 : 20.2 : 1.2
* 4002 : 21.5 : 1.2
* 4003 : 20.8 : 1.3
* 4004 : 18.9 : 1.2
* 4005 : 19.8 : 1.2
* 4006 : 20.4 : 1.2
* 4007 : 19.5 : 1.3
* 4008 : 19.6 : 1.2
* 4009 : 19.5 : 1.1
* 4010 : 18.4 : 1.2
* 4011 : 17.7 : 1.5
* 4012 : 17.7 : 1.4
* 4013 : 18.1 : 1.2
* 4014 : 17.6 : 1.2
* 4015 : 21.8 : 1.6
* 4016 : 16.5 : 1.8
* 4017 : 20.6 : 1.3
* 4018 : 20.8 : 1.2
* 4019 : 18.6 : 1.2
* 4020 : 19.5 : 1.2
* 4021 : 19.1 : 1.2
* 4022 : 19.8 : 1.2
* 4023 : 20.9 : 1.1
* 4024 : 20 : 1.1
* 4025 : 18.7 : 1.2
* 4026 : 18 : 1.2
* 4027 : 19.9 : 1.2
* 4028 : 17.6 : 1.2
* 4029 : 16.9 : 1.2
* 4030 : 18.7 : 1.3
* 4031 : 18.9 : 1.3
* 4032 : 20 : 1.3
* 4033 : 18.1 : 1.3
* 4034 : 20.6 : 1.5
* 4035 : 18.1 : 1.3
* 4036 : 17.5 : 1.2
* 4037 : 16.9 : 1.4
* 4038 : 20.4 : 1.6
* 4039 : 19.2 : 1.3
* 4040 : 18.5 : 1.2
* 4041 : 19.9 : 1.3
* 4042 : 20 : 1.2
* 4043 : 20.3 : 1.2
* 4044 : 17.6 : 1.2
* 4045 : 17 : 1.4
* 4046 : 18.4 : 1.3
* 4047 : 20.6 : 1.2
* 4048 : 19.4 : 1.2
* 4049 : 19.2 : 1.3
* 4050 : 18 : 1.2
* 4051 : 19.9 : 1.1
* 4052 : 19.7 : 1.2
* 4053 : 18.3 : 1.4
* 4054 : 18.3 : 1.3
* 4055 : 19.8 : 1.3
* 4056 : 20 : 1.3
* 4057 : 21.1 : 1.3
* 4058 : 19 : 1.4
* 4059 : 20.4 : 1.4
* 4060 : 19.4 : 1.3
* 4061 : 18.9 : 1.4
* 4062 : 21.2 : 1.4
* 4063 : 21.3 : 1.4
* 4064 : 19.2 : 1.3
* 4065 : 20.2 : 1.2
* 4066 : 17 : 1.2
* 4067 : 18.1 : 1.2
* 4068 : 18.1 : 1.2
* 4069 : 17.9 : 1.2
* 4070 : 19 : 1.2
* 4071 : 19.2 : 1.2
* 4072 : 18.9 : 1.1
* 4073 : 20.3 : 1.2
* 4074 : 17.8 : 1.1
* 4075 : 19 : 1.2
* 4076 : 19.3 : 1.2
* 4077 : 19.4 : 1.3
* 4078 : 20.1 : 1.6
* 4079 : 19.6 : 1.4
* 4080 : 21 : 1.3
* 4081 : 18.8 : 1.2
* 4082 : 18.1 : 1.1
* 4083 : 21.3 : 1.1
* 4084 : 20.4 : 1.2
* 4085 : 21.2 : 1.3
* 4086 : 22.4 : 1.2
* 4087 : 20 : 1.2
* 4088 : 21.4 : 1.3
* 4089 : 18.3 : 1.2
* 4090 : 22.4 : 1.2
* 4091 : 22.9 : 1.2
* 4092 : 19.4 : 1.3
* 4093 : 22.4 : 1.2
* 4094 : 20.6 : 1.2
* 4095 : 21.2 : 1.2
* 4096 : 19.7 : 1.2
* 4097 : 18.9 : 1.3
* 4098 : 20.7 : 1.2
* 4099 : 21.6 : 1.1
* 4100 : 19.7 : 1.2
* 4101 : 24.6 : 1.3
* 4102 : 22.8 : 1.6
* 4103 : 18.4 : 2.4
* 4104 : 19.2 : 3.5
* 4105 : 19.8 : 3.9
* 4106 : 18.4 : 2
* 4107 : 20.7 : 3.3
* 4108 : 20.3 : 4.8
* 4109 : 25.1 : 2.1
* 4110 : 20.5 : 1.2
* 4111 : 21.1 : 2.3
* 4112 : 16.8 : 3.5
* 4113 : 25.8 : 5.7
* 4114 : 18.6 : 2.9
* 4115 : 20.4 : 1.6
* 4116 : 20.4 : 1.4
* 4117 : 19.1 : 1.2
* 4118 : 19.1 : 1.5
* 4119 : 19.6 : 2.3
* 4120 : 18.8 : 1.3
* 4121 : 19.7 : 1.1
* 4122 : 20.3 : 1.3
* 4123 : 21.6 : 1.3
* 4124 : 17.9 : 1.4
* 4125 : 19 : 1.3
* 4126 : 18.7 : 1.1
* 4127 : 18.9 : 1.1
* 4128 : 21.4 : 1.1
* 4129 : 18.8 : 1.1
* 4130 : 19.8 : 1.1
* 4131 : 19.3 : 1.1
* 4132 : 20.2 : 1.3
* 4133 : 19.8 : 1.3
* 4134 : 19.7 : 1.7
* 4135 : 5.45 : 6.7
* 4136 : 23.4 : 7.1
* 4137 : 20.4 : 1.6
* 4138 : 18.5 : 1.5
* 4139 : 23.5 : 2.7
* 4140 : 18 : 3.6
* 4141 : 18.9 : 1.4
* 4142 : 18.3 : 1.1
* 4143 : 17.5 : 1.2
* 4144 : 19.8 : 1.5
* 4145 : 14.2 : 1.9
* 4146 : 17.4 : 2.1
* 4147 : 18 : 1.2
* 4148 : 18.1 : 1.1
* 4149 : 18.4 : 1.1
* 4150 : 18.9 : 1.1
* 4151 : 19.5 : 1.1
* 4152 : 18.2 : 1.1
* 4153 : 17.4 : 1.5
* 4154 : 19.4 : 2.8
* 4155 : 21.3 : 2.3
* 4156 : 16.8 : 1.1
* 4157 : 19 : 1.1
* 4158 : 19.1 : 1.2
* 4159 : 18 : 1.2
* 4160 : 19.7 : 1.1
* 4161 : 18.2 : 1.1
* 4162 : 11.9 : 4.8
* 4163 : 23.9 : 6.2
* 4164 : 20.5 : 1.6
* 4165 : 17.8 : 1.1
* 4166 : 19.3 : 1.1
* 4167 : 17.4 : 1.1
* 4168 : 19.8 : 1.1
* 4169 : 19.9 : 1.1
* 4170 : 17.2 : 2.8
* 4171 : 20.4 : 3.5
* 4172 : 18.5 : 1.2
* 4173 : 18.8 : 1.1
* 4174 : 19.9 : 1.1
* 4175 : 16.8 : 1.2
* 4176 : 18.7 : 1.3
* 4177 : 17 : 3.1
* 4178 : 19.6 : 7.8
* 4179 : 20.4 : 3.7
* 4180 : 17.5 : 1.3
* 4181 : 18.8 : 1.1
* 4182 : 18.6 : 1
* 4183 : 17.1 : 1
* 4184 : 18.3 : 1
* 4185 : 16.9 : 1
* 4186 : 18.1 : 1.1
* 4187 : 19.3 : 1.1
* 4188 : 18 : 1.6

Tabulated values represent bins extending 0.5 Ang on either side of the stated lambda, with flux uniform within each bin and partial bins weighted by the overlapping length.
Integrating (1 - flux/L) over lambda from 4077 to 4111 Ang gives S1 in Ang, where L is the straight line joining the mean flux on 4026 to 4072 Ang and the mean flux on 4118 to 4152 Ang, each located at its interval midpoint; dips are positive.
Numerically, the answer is -3.1 Ang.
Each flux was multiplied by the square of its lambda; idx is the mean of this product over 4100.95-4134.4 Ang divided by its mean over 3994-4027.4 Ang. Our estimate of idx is 1.07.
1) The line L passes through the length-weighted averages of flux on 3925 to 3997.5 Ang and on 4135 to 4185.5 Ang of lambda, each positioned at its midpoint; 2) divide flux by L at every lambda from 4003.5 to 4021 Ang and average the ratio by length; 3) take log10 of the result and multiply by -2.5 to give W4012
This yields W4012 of 0.07 mag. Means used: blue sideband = 21.1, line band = 19.1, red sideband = 18.6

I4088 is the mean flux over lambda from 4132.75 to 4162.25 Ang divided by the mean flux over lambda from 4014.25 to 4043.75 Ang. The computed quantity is 1.0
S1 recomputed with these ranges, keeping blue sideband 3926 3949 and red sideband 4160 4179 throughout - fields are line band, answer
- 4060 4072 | 0.4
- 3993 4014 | 0.5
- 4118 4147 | 0.3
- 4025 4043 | 1.2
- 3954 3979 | -0.6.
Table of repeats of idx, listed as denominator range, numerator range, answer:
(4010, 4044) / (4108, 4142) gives 1.09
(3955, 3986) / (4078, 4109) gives 1.03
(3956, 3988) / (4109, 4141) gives 1.00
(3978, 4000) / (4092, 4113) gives 1.05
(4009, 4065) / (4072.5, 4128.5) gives 1.09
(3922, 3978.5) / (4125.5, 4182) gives 0.97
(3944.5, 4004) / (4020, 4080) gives 0.94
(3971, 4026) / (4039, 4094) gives 1.01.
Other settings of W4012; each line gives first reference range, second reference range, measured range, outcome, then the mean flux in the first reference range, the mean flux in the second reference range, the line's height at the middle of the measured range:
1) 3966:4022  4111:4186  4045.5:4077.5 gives 0.02 mag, 20.3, 18.8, 19.7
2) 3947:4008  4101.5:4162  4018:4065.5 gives 0.06 mag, 21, 19.2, 20.2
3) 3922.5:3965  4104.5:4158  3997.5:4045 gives 0.07 mag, 21.4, 19.2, 20.5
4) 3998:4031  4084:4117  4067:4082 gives 0.07 mag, 19.3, 20.8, 20.3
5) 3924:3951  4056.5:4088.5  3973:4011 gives 0.00 mag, 21.1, 19.7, 20.5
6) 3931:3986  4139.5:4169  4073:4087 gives -0.02 mag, 21.3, 18.5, 19.5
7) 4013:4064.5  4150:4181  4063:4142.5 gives -0.05 mag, 19.2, 18.7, 19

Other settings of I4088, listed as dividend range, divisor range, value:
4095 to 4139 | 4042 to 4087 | 1.02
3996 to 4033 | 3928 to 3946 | 0.92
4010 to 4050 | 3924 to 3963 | 0.89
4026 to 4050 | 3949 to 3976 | 0.88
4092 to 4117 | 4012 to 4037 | 1.09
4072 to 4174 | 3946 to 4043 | 0.96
